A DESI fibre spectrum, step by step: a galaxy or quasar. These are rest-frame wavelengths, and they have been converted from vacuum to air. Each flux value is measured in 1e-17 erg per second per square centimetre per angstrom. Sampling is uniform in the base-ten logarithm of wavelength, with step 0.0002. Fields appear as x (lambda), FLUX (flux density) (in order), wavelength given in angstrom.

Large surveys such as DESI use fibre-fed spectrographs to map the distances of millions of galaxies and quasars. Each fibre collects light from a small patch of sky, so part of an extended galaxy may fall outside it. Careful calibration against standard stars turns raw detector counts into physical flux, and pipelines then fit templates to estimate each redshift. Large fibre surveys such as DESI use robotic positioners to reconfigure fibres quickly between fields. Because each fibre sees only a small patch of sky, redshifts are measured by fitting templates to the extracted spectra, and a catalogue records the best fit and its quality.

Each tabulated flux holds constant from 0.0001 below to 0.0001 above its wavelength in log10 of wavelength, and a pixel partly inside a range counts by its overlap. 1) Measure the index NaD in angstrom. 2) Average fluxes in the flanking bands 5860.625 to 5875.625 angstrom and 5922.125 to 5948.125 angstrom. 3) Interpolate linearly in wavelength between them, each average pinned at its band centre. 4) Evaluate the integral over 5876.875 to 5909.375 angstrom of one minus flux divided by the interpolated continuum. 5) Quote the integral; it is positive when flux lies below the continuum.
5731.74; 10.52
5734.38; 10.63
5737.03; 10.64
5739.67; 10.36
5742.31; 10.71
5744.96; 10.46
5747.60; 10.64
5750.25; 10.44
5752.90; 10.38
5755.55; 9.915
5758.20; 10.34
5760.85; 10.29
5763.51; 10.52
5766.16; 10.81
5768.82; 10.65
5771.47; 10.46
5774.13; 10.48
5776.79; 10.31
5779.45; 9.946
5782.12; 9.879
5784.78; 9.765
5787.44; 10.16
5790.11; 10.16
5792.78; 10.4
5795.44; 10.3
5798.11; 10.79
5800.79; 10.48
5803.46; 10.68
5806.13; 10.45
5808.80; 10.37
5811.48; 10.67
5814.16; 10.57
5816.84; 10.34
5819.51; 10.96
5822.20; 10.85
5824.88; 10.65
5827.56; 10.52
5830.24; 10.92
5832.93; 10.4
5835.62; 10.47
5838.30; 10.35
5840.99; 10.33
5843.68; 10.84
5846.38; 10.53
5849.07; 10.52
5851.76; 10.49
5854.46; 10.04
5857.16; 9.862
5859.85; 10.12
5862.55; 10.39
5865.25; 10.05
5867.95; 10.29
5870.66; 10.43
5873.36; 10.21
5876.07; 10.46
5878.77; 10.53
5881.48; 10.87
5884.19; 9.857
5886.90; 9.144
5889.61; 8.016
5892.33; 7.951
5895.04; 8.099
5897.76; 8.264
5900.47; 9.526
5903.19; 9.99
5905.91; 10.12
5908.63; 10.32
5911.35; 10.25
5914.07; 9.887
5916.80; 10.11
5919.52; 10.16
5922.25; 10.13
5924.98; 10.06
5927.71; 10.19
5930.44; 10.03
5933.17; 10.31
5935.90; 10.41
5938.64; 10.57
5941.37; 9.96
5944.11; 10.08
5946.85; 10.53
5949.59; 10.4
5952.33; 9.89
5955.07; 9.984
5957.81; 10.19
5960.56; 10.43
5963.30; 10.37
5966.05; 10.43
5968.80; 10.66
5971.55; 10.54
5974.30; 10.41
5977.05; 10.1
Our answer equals 2.75 angstrom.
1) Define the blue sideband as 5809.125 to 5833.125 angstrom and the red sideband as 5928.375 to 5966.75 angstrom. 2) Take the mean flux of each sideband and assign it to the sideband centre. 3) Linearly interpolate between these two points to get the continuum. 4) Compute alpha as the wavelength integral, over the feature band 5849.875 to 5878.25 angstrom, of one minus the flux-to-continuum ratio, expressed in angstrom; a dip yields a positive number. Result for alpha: 0.7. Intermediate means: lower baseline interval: 10.7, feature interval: 10.3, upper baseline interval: 10.3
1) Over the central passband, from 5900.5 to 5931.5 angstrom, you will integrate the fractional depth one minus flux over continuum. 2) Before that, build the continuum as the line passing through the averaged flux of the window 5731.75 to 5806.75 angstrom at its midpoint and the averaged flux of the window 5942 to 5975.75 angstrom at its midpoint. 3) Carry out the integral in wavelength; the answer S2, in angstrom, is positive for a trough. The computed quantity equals 0.7 angstrom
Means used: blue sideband 10.4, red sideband 10.3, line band 10.1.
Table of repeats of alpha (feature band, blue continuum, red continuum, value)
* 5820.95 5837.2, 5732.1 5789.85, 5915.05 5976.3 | -0.47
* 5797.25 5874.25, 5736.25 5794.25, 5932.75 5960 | -1.21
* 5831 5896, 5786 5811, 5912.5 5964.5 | 1.84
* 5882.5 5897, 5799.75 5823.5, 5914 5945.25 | 2.34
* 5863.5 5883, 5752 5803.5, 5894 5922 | -1.04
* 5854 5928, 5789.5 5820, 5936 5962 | 3.73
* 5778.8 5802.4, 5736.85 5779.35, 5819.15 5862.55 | 0.53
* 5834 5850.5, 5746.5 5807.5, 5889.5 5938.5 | -0.74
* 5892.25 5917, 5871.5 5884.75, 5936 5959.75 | 2.01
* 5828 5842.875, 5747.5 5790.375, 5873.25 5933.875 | -0.72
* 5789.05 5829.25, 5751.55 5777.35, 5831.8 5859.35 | -0.61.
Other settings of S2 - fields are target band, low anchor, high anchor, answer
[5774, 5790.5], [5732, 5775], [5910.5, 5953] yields 0.58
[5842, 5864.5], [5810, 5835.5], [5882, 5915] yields -0.52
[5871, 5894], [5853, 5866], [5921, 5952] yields 1.12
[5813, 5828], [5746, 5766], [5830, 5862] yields -0.39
